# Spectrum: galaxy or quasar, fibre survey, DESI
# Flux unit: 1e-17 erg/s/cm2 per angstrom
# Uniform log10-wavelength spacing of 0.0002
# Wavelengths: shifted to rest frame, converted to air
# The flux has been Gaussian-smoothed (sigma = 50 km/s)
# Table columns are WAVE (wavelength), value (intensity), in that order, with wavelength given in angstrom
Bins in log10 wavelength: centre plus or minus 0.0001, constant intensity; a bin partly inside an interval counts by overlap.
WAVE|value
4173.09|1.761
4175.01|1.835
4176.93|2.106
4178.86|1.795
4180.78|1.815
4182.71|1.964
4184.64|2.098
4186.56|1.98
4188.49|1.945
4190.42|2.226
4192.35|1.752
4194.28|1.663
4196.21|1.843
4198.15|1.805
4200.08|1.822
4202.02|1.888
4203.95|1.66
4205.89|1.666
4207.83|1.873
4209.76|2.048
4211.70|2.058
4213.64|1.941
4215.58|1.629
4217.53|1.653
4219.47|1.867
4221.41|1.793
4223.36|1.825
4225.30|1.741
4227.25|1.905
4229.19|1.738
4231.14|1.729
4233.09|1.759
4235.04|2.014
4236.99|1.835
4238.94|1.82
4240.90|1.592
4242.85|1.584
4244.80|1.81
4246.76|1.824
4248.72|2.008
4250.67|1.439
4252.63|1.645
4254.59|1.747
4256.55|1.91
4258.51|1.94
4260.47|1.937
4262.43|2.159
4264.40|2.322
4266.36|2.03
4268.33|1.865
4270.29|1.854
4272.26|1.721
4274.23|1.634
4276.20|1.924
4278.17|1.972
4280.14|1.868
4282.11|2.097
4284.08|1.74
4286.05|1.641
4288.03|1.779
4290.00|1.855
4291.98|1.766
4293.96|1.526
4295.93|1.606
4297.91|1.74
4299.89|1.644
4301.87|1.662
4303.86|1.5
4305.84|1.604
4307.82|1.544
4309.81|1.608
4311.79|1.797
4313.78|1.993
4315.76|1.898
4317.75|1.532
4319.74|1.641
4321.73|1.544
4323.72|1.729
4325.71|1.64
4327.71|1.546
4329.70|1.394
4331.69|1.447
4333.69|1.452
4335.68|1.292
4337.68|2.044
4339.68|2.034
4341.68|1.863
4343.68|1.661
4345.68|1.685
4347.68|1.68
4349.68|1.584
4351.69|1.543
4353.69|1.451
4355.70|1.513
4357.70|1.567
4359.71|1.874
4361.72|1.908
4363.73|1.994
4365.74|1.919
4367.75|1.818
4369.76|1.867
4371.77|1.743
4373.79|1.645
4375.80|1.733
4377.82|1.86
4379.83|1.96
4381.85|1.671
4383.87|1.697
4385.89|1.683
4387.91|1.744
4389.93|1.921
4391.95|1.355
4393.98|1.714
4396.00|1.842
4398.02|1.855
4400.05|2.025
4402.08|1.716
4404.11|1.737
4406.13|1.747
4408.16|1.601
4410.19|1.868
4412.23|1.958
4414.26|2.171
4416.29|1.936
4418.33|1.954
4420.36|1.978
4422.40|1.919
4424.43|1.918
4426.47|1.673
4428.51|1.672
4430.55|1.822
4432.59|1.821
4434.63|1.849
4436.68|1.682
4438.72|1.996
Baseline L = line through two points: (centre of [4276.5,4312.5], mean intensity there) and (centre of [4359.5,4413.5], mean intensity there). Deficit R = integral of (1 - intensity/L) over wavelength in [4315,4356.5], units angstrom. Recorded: 3.0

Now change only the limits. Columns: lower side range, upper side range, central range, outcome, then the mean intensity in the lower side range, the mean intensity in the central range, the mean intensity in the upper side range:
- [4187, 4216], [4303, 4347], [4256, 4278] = -2.3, 1.86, 1.94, 1.66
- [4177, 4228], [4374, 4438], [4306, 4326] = 1.5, 1.86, 1.69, 1.81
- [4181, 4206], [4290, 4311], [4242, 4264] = -1.2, 1.87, 1.83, 1.63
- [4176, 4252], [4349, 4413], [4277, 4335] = 3.6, 1.83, 1.68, 1.75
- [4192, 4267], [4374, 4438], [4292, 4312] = 2.2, 1.83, 1.62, 1.81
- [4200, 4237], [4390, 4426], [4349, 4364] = 1.4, 1.82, 1.67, 1.84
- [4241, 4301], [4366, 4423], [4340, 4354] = 1.1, 1.82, 1.67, 1.81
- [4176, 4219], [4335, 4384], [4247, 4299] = -0.6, 1.87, 1.84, 1.75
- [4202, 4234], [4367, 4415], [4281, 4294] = 0.1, 1.81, 1.79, 1.79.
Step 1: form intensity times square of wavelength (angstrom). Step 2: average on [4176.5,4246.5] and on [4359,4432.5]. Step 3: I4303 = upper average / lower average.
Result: 1.1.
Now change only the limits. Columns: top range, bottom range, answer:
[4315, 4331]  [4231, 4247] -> 0.94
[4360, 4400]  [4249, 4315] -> 1.05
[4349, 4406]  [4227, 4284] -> 1.00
